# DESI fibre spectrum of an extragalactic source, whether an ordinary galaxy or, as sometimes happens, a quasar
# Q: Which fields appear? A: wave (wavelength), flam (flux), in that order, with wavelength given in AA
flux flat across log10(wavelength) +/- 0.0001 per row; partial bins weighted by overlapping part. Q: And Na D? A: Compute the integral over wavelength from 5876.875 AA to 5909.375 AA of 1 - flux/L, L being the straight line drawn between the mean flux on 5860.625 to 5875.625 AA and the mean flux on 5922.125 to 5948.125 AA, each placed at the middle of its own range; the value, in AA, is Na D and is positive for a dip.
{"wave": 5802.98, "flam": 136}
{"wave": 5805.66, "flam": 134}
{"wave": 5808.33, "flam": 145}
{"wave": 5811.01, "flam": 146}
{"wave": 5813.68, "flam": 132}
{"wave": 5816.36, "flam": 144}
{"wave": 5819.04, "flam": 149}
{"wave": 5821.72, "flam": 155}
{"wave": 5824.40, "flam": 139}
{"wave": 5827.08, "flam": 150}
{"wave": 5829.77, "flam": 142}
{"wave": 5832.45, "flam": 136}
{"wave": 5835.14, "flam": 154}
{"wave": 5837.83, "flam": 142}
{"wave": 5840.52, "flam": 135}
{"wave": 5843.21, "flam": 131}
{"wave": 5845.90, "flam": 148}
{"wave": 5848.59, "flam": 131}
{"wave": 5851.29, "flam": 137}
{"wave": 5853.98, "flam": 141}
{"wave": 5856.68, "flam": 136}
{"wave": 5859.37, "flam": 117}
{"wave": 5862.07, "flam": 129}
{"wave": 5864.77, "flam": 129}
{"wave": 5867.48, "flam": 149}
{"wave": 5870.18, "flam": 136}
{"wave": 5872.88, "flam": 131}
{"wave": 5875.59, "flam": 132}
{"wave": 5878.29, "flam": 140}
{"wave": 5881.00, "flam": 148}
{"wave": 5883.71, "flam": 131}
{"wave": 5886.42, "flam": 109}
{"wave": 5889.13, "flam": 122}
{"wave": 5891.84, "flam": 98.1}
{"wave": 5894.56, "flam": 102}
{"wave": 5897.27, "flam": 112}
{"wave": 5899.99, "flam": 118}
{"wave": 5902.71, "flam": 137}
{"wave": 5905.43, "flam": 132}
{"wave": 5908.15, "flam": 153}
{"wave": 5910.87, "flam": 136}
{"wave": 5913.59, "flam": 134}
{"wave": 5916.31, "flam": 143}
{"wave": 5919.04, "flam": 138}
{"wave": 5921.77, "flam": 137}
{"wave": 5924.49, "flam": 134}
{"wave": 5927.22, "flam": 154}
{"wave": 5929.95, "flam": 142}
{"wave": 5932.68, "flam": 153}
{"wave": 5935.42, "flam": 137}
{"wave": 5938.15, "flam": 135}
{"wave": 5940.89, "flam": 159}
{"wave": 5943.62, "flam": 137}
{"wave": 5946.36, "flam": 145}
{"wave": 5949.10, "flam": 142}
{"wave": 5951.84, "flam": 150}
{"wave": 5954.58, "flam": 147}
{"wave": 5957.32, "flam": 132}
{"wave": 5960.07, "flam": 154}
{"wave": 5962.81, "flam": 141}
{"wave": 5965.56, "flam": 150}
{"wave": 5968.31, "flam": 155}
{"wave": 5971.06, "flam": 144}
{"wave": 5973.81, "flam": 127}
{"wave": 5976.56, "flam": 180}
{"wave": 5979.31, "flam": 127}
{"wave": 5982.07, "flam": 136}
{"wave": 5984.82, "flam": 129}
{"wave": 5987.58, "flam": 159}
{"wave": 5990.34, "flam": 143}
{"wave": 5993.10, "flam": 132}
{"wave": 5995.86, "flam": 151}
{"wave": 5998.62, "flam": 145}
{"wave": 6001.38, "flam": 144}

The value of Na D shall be 3.0 AA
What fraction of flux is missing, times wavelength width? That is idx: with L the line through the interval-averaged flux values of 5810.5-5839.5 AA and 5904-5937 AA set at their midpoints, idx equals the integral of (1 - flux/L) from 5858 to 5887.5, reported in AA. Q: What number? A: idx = 2.18 AA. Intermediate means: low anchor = 144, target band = 132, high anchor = 141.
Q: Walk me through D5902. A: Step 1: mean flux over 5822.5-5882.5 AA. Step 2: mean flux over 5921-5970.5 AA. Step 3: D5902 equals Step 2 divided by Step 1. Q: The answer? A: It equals 1.05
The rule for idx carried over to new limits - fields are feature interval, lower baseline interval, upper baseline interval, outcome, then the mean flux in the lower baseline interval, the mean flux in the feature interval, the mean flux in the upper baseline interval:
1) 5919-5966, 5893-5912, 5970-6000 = -3.2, 127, 144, 143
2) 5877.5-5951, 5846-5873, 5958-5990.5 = 2.7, 134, 134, 145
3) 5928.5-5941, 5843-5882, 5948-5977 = 0.0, 136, 144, 146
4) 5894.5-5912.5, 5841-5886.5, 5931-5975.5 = 1.3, 135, 129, 144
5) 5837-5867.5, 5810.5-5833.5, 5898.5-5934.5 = 1.6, 144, 135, 139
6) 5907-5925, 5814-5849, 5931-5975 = 0.6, 143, 139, 144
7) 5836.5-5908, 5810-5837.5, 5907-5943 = 6.7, 145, 130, 143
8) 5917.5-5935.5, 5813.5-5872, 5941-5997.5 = 0.0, 139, 142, 144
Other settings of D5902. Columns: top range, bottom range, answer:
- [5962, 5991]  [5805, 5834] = 1.01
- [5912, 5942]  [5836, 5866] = 1.06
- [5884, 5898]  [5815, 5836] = 0.76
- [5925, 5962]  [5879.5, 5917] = 1.14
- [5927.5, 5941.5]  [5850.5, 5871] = 1.08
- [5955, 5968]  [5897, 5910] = 1.10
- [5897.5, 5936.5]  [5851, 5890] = 1.04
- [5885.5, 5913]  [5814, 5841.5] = 0.85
